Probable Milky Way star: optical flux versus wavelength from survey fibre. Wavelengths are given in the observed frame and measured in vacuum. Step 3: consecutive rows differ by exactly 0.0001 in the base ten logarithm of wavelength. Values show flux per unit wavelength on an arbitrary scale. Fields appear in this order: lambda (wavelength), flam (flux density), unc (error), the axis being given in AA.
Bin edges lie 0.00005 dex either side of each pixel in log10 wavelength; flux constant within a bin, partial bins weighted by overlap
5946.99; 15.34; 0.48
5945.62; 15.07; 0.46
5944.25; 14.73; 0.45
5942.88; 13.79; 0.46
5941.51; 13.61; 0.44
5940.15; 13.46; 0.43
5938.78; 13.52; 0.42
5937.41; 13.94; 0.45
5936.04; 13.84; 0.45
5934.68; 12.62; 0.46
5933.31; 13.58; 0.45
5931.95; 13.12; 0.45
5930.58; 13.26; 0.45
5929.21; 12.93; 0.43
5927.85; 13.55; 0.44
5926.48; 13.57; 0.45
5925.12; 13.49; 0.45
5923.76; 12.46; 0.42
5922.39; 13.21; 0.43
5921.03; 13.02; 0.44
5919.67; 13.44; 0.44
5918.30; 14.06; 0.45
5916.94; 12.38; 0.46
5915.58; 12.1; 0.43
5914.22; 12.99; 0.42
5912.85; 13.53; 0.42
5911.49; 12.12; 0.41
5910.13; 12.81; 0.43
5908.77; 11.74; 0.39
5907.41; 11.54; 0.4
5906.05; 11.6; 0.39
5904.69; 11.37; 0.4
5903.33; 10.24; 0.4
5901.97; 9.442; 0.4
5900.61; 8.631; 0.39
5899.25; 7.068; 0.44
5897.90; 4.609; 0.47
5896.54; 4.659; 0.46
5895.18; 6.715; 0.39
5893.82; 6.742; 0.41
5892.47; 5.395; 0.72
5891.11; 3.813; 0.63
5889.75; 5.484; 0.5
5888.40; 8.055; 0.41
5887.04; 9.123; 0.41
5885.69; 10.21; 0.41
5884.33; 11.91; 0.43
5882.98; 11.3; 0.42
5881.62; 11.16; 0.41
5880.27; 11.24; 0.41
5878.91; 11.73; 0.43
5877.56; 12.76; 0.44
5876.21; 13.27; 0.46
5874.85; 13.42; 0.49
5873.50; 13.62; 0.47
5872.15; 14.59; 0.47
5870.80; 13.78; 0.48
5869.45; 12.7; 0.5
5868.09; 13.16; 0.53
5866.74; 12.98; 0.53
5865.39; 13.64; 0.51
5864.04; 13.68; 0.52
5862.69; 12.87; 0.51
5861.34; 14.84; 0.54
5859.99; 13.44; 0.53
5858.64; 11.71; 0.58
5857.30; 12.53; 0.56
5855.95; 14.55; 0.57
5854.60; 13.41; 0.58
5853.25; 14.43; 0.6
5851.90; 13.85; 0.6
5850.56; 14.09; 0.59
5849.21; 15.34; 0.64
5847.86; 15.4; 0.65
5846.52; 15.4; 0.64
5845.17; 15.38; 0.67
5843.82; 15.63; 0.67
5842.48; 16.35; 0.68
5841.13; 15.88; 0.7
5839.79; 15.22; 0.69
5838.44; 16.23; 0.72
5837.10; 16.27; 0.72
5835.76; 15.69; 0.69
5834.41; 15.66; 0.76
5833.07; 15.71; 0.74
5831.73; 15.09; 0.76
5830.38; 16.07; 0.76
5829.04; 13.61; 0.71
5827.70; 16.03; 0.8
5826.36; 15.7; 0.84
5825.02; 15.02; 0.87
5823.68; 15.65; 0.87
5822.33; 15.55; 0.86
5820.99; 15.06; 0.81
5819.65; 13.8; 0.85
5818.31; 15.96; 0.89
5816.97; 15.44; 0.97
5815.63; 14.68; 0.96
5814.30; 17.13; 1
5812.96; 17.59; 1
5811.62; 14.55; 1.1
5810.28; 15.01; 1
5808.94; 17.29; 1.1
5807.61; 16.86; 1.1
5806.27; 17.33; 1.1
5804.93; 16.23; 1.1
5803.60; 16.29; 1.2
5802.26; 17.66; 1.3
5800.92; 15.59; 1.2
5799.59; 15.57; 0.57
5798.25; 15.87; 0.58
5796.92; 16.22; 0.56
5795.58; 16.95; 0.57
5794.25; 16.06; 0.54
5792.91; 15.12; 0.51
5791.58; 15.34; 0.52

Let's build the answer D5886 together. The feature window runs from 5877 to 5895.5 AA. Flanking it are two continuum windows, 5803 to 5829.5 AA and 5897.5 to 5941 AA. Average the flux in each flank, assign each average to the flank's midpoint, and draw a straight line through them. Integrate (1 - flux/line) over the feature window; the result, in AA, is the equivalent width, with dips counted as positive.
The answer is 6.1 AA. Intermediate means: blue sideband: 15.8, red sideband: 12.2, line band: 8.99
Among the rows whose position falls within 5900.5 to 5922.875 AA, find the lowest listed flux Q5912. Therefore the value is 8.631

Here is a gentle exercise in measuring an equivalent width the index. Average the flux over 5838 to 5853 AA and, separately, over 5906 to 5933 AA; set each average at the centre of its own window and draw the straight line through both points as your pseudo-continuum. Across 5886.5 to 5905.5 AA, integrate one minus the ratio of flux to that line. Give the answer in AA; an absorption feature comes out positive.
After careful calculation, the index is 8.9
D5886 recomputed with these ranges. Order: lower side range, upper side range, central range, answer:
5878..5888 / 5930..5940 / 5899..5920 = 1.0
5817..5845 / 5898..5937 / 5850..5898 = 9.0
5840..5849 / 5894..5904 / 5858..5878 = -2.3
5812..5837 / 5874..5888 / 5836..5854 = -1.6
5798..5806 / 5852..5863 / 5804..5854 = -2.2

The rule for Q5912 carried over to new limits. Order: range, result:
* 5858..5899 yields 3.813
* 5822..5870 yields 11.71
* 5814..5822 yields 13.8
